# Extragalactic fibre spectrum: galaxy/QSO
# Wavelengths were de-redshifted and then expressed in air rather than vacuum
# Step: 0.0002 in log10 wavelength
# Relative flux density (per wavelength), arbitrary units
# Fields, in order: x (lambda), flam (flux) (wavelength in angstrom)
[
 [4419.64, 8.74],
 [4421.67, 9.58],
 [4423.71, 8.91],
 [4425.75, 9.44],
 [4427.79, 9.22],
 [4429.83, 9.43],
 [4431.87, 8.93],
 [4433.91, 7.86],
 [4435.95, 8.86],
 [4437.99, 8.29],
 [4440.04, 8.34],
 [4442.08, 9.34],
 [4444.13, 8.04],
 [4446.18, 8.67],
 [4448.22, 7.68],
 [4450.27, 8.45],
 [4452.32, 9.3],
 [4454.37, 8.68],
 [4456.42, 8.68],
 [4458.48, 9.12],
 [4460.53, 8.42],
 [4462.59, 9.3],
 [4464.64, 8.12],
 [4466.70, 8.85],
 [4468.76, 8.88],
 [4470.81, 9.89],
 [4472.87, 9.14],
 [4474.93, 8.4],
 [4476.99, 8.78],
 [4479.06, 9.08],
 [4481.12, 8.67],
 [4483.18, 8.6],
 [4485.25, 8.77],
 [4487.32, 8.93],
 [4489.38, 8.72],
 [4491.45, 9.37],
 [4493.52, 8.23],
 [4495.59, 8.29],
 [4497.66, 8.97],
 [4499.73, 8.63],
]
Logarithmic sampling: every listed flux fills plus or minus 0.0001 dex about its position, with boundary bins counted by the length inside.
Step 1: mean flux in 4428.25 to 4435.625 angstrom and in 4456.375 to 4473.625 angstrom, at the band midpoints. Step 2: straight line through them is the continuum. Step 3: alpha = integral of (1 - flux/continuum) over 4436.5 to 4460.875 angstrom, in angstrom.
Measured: 0.8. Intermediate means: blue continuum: 8.79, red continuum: 8.94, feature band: 8.59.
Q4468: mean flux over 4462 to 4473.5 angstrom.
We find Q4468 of 9.02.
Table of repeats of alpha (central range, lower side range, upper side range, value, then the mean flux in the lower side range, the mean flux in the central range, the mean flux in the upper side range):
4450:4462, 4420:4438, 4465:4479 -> 0.2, 8.98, 8.81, 8.95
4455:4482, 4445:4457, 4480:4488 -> -0.7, 8.57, 8.87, 8.74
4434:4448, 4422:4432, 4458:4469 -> 0.9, 9.23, 8.49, 8.76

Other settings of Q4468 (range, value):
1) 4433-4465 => 8.59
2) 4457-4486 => 8.85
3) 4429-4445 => 8.63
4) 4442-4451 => 8.34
